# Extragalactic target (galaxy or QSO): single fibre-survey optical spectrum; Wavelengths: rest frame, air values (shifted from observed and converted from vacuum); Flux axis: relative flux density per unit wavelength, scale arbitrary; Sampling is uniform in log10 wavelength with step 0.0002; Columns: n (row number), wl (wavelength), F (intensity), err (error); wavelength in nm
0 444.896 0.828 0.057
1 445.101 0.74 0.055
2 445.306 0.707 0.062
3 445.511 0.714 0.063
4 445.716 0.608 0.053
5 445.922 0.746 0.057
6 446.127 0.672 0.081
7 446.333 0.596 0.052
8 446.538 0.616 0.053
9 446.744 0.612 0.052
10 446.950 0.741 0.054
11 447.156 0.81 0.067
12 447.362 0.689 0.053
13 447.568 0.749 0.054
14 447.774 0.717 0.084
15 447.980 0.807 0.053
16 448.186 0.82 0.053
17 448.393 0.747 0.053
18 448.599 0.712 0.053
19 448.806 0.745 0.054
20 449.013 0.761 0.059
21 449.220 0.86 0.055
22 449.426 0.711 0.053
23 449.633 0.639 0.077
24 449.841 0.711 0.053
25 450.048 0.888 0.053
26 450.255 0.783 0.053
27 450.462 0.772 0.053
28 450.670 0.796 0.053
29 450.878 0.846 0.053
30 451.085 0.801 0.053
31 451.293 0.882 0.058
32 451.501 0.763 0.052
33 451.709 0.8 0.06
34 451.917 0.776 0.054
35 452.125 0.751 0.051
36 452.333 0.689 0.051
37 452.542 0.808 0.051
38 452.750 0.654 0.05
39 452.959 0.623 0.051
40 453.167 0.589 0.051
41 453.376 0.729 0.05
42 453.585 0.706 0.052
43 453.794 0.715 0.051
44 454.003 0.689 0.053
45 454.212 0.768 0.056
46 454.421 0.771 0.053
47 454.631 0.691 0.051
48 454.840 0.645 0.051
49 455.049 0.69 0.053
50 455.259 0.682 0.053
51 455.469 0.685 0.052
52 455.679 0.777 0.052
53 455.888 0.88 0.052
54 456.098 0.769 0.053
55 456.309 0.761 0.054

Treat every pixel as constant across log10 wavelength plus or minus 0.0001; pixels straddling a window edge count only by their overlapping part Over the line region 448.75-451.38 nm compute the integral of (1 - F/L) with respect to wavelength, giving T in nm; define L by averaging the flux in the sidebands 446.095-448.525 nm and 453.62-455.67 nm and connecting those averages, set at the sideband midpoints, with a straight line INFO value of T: -0.26 nm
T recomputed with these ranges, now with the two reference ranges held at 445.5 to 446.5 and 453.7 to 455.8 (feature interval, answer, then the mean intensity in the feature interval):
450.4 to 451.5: -0.20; 0.816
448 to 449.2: -0.16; 0.767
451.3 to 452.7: -0.15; 0.768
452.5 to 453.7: 0.04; 0.679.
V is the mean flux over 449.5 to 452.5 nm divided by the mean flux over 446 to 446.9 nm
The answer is 1.23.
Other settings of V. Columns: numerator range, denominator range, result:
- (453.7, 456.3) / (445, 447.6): 1.06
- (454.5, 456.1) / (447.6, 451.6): 0.93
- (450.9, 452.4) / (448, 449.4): 1.02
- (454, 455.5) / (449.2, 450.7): 0.92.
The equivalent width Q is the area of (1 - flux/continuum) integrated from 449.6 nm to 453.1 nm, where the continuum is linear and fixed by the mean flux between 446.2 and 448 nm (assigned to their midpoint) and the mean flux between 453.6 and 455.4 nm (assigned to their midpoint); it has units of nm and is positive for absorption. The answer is -0.31 nm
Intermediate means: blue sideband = 0.699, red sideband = 0.706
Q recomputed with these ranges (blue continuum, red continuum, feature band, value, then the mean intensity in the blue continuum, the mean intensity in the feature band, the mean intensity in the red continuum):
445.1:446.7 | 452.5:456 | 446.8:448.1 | -0.14 nm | 0.668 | 0.748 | 0.71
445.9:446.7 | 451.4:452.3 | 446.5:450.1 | -0.27 nm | 0.645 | 0.741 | 0.766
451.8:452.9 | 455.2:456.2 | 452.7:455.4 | 0.21 nm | 0.732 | 0.689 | 0.762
